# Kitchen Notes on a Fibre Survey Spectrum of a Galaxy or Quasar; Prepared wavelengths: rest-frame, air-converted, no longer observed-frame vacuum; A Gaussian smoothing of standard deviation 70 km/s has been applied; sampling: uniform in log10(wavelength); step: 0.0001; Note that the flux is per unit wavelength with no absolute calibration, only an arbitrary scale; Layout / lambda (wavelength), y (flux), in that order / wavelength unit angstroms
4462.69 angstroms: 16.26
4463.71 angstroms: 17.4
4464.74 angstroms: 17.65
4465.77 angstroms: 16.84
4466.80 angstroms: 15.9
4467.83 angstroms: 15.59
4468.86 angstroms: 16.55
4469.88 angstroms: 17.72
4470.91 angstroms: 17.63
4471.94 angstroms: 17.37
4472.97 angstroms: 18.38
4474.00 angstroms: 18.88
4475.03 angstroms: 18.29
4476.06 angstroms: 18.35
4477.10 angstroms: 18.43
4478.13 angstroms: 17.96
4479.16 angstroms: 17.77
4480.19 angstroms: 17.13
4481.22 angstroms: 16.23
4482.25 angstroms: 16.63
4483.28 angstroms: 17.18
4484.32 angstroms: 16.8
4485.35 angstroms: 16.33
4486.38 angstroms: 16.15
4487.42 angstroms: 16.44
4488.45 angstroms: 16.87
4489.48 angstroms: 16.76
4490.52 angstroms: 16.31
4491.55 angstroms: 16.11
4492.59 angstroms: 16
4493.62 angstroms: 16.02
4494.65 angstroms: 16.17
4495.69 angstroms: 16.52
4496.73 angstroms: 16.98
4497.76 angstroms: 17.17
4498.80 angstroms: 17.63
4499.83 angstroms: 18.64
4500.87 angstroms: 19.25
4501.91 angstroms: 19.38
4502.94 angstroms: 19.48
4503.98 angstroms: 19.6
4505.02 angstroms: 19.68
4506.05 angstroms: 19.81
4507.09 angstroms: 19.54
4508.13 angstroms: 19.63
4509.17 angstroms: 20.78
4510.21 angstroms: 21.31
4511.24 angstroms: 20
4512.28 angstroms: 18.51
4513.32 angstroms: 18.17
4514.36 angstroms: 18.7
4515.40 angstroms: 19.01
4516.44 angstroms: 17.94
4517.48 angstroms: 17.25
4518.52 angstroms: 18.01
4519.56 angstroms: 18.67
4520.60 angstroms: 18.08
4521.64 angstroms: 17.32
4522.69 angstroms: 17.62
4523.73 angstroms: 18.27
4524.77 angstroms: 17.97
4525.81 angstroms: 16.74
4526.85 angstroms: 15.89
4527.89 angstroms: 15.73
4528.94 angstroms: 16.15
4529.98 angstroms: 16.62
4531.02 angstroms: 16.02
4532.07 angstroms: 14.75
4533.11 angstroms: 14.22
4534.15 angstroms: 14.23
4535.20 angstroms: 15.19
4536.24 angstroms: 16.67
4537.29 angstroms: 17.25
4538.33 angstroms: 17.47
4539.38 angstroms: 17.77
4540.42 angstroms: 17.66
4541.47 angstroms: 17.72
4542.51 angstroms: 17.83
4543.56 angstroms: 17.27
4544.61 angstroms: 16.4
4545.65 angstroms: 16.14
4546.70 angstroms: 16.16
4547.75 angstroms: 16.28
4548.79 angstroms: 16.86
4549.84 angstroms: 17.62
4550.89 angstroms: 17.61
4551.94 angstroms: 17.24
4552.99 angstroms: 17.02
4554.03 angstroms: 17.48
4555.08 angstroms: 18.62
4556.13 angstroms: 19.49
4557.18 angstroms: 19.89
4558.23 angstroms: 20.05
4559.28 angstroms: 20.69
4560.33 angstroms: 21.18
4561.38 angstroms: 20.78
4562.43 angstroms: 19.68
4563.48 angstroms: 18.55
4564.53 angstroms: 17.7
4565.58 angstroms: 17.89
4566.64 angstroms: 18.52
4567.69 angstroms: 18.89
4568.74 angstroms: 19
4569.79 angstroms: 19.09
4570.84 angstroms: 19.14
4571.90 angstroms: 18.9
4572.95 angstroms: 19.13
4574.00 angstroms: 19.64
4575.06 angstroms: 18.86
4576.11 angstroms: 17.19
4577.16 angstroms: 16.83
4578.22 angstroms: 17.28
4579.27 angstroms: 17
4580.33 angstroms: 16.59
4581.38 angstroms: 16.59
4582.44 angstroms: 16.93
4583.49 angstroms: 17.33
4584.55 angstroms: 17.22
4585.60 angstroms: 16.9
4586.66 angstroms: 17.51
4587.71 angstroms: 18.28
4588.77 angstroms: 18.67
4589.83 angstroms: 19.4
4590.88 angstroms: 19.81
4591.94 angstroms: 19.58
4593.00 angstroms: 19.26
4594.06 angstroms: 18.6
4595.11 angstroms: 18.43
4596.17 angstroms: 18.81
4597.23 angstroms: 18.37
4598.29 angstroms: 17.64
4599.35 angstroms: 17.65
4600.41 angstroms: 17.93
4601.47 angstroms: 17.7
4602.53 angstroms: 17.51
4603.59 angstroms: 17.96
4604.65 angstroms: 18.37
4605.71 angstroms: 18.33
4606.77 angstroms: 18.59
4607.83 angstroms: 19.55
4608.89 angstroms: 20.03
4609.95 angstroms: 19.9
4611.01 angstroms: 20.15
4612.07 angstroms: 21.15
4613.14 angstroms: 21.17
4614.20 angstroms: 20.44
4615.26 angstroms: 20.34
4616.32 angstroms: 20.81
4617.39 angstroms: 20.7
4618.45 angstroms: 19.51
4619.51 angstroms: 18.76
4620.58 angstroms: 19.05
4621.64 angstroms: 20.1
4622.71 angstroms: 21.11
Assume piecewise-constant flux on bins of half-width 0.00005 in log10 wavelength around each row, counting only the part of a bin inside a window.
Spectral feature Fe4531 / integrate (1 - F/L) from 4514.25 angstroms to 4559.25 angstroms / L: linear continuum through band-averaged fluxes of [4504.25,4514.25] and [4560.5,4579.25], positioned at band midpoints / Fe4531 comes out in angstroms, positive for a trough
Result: 4.6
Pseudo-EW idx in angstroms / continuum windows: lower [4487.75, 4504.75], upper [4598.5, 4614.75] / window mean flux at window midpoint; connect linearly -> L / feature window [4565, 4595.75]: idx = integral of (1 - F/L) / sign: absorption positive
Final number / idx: 0.8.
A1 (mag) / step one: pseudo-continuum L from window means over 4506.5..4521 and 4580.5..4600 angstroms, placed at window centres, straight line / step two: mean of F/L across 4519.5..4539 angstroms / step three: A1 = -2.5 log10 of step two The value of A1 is 0.14 mag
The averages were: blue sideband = 19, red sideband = 18.1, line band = 16.5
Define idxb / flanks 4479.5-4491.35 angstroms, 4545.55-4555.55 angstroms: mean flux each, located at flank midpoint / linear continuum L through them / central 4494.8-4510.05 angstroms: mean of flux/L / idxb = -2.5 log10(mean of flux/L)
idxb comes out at -0.13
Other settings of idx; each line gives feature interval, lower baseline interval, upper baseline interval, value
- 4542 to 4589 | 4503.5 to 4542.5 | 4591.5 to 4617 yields 0.9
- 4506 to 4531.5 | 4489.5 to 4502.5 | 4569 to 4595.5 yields -1.0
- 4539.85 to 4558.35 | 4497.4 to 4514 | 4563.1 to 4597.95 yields 1.1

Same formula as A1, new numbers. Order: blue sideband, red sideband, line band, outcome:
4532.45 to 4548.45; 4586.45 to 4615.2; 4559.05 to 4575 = -0.09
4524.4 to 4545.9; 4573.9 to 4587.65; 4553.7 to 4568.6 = -0.14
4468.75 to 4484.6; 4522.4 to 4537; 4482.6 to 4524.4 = -0.07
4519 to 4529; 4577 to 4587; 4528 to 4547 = 0.05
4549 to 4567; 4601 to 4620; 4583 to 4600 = 0.05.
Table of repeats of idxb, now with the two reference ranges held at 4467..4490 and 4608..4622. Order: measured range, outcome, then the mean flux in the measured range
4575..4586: 0.138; 17.1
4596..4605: 0.109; 17.9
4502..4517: -0.090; 19.4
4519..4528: 0.045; 17.4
